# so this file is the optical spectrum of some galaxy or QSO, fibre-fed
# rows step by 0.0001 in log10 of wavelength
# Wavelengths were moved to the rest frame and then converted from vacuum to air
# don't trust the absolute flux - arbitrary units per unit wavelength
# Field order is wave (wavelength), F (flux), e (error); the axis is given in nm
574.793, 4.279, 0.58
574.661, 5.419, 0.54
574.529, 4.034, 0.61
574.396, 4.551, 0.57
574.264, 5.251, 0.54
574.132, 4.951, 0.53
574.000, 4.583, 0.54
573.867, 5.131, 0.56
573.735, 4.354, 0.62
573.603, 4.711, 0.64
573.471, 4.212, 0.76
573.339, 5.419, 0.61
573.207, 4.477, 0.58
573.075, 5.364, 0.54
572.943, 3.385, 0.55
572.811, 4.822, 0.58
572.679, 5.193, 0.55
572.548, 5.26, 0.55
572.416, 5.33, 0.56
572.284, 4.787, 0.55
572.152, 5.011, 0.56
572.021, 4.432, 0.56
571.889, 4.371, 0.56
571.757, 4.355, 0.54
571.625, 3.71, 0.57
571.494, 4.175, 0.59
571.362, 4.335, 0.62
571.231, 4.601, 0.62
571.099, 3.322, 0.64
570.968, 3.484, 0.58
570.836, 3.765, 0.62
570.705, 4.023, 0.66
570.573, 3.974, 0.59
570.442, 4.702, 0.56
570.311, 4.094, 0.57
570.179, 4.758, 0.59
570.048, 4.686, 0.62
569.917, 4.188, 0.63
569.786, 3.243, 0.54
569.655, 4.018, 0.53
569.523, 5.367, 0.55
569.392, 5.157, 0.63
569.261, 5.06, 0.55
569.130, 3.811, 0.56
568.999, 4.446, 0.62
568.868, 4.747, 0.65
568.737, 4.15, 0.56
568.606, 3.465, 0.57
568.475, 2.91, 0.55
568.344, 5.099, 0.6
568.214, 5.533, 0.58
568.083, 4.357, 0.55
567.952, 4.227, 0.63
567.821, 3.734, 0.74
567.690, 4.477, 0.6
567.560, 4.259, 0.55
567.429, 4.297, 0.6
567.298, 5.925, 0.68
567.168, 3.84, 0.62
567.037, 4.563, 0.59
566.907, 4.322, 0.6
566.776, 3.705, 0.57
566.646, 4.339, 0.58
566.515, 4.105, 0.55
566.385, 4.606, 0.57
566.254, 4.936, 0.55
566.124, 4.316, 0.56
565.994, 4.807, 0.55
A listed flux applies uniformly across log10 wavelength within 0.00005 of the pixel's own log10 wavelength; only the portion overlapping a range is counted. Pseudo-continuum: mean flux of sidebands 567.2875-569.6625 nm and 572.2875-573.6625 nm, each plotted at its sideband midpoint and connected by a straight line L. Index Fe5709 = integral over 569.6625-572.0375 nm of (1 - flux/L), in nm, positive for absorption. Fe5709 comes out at 0.27 nm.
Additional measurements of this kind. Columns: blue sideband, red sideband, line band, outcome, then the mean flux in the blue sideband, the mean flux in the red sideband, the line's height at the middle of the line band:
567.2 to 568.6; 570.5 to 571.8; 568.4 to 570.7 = -0.05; 4.42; 3.97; 4.19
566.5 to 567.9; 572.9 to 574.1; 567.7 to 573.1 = 0.15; 4.33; 4.66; 4.5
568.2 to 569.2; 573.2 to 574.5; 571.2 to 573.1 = -0.01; 4.21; 4.75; 4.57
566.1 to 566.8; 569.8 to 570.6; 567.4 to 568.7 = 0.04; 4.37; 4.35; 4.36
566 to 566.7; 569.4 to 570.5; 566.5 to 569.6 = 0.03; 4.49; 4.42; 4.46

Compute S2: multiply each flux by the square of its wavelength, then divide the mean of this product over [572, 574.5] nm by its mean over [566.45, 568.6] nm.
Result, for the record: 1.13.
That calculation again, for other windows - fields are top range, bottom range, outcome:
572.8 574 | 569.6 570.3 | 1.12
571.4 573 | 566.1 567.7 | 1.05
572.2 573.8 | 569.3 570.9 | 1.11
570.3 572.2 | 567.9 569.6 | 0.93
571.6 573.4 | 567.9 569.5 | 1.08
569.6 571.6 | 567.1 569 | 0.95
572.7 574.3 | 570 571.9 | 1.15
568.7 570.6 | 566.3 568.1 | 1.03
